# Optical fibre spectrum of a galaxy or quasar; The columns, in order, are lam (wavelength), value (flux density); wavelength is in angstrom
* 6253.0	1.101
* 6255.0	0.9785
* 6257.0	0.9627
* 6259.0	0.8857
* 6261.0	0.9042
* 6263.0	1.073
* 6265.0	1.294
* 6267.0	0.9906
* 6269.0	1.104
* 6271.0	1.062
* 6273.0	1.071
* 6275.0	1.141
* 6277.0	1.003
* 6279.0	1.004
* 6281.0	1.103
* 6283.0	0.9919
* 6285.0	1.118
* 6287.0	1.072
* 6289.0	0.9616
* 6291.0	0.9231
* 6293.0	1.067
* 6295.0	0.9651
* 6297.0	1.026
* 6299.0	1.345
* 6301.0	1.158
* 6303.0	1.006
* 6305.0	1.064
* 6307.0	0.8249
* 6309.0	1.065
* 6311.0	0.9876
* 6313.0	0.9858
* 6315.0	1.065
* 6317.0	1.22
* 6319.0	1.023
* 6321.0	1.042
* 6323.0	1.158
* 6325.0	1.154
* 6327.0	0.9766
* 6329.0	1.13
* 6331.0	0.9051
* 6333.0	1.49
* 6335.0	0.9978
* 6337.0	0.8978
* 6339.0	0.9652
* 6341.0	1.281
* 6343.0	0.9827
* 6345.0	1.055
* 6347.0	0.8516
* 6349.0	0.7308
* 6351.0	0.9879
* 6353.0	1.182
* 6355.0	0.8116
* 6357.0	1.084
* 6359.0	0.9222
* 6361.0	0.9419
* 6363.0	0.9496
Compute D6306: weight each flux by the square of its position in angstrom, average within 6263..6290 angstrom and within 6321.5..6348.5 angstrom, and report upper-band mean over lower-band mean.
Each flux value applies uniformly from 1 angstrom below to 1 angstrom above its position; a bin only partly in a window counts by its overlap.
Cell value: 1.01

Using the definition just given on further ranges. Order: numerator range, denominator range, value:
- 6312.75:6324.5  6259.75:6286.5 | 1.04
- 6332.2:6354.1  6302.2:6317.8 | 1.02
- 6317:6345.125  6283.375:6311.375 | 1.05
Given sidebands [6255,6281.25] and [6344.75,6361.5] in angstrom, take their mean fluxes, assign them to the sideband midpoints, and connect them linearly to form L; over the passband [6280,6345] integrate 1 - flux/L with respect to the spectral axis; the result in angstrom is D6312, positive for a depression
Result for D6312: -4.5 angstrom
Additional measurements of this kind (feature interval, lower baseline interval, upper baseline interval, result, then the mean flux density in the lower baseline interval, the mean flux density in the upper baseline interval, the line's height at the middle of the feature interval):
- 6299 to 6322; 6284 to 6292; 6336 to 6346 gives -0.61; 1.02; 1.04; 1.03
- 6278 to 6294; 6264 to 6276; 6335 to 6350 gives 0.73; 1.11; 0.968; 1.08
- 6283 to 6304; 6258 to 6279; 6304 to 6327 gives -0.21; 1.05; 1.05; 1.05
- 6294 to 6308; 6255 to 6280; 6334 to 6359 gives -0.56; 1.04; 0.983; 1.02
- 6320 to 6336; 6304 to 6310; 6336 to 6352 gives -2.15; 0.985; 0.969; 0.976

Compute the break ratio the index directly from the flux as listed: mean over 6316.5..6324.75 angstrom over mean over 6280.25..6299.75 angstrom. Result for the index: 1.1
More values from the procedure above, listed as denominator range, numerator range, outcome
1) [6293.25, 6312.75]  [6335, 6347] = 0.97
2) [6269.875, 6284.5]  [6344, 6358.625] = 0.91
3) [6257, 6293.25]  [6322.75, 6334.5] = 1.08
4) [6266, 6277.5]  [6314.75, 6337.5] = 1.03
